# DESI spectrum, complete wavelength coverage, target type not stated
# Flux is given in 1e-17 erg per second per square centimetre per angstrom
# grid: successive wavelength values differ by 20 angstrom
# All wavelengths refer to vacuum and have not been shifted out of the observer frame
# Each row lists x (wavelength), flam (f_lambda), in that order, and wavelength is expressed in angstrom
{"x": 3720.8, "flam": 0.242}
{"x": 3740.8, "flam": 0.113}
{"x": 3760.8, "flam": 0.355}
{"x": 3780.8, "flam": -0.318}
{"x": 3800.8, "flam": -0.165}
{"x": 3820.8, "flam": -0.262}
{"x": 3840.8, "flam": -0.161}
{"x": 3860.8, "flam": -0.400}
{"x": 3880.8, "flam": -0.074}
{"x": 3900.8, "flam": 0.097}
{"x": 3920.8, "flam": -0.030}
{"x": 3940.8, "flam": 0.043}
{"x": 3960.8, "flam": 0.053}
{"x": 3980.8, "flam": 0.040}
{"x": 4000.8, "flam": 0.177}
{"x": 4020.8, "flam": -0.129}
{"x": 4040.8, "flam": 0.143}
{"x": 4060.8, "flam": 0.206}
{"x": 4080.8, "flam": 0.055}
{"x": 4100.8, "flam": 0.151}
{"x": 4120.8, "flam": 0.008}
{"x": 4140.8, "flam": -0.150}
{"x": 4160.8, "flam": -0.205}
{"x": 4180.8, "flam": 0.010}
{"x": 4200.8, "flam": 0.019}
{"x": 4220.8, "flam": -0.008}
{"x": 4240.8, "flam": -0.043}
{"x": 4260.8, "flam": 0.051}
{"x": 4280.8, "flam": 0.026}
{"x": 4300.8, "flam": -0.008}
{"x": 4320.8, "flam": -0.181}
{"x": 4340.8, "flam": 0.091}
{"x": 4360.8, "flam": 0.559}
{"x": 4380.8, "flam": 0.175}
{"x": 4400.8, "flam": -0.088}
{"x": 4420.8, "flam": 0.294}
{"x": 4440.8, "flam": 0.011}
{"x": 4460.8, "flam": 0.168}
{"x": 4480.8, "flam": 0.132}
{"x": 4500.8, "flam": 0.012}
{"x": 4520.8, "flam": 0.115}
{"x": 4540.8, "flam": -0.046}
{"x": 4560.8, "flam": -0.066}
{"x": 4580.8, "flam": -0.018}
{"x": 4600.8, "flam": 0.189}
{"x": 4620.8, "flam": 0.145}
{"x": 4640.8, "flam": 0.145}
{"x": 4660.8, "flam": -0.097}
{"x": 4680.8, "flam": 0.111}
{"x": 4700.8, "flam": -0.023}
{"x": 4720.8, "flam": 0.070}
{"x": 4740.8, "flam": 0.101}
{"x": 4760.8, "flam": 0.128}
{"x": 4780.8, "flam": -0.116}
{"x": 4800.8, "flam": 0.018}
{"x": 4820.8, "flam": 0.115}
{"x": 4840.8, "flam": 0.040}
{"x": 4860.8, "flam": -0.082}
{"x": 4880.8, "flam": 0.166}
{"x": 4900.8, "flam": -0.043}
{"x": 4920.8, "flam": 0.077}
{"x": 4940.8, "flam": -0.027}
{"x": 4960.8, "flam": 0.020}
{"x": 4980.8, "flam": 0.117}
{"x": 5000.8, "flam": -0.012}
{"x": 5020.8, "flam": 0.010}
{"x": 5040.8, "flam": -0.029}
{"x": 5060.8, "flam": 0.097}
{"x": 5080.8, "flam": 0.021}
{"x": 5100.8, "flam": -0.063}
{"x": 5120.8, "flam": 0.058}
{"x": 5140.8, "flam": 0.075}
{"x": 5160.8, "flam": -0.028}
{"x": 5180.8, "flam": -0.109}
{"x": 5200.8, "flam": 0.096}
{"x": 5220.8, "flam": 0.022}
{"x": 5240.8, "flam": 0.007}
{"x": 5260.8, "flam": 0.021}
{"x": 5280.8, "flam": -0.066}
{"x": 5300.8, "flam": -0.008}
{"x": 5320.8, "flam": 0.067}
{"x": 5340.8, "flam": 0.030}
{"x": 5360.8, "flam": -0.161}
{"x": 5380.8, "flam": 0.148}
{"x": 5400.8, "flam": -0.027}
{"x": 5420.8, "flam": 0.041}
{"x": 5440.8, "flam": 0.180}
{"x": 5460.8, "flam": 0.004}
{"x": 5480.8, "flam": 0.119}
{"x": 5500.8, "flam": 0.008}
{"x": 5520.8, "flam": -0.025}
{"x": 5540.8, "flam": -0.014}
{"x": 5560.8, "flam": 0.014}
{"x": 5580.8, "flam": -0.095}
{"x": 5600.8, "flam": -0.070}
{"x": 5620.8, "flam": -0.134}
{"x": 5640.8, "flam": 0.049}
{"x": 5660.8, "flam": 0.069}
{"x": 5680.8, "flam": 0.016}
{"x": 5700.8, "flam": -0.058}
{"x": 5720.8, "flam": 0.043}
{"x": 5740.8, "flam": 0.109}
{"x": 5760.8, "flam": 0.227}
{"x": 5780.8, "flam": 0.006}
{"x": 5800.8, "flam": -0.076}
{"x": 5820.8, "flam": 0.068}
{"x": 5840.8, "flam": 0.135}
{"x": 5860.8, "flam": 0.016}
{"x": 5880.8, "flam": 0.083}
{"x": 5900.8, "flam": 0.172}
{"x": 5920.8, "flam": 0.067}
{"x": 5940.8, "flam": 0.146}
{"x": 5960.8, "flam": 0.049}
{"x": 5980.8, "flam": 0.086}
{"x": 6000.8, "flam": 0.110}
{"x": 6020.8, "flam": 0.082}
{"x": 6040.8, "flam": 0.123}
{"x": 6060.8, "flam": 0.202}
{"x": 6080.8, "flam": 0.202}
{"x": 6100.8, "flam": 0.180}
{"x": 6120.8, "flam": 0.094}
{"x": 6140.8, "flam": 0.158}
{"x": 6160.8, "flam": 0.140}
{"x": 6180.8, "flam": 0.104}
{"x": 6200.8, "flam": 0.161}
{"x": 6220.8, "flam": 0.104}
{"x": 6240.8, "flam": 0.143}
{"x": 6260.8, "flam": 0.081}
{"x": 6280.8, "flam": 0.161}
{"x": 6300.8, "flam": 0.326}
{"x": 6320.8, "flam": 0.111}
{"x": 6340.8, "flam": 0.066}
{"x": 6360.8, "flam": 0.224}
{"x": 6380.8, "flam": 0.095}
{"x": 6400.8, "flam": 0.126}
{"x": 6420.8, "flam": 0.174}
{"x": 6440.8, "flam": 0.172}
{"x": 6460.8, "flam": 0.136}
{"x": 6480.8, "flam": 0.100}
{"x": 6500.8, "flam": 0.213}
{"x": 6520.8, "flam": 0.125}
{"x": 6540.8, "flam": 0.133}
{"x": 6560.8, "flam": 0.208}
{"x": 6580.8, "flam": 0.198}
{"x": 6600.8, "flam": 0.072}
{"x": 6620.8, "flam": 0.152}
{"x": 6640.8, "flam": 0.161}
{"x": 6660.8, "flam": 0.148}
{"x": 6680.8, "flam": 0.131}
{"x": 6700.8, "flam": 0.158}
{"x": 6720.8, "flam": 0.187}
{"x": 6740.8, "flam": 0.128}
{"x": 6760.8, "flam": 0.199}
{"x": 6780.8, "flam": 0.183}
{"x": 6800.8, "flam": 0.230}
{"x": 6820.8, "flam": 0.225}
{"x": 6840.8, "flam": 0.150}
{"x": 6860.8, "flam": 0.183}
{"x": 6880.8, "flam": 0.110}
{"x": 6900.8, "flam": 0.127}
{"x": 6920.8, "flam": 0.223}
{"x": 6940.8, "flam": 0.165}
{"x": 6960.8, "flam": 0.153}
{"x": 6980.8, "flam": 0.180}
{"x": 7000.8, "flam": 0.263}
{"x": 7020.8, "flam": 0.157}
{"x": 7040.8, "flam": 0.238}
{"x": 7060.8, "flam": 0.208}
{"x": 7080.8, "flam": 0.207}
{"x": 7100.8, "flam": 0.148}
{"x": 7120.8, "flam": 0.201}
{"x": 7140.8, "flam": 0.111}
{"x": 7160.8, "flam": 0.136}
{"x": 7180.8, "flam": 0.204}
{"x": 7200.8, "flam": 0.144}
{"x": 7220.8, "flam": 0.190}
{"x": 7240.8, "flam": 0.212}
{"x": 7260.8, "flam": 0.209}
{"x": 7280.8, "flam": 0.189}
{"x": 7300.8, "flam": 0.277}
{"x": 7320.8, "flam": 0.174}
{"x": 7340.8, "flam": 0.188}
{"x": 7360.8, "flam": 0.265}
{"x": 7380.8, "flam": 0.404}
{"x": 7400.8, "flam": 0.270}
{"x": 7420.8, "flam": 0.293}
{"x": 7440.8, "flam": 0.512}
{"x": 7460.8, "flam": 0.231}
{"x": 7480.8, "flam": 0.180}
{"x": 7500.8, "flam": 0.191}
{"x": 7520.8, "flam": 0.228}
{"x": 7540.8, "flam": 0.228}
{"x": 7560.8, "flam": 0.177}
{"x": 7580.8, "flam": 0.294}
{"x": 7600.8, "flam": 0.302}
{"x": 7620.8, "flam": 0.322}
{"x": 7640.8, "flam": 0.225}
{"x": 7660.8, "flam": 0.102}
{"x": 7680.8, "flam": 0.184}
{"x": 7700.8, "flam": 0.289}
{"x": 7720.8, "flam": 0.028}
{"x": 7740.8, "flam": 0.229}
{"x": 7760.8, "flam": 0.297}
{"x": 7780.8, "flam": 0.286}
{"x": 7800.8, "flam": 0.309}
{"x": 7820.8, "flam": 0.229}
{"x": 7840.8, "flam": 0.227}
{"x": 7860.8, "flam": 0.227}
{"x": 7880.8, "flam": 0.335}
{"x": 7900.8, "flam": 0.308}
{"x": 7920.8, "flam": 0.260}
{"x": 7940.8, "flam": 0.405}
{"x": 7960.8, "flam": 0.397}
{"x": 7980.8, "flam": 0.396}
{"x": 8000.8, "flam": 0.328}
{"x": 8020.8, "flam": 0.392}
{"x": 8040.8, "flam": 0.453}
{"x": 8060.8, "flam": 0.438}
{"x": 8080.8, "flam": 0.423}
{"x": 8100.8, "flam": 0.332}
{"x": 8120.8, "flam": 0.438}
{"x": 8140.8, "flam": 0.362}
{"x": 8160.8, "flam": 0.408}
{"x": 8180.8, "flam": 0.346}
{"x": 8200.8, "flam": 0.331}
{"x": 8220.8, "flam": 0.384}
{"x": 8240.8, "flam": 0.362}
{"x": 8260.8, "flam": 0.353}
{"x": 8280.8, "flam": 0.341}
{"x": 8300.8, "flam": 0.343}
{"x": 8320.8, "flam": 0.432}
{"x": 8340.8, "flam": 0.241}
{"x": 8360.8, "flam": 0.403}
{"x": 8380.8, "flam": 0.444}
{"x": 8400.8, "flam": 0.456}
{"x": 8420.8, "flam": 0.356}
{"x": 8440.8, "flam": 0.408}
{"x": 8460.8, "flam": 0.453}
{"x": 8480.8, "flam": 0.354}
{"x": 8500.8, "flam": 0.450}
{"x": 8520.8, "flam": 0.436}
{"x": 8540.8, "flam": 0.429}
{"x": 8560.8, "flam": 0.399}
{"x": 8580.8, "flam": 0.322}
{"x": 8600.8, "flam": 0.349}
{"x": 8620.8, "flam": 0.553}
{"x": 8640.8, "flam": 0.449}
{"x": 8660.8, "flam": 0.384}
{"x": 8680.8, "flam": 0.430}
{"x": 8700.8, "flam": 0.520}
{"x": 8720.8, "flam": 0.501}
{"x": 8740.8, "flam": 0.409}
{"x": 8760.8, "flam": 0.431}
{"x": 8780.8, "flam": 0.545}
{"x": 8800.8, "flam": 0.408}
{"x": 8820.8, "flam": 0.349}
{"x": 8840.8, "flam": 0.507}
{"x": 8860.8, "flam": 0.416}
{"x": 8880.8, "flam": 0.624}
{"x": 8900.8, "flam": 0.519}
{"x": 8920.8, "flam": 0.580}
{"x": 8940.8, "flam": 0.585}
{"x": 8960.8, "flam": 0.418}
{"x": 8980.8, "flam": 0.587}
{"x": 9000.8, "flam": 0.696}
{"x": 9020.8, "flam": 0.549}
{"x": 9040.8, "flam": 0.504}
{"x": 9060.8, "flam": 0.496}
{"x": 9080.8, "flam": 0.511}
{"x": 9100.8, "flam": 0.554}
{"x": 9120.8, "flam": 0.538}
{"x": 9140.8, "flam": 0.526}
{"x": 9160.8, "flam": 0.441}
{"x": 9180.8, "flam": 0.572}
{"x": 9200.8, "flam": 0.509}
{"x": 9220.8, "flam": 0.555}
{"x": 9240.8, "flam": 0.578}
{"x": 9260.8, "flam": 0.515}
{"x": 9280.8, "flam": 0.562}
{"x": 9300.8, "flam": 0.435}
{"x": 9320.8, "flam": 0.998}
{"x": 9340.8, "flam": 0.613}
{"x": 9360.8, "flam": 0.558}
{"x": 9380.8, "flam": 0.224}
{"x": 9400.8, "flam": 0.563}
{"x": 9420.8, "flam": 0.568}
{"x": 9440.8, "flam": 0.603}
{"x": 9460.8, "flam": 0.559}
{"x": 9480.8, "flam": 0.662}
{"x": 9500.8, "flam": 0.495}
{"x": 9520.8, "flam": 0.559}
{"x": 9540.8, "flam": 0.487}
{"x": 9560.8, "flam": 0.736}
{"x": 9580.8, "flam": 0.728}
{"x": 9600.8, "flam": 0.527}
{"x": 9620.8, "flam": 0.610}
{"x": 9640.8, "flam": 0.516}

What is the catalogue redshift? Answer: 0.995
